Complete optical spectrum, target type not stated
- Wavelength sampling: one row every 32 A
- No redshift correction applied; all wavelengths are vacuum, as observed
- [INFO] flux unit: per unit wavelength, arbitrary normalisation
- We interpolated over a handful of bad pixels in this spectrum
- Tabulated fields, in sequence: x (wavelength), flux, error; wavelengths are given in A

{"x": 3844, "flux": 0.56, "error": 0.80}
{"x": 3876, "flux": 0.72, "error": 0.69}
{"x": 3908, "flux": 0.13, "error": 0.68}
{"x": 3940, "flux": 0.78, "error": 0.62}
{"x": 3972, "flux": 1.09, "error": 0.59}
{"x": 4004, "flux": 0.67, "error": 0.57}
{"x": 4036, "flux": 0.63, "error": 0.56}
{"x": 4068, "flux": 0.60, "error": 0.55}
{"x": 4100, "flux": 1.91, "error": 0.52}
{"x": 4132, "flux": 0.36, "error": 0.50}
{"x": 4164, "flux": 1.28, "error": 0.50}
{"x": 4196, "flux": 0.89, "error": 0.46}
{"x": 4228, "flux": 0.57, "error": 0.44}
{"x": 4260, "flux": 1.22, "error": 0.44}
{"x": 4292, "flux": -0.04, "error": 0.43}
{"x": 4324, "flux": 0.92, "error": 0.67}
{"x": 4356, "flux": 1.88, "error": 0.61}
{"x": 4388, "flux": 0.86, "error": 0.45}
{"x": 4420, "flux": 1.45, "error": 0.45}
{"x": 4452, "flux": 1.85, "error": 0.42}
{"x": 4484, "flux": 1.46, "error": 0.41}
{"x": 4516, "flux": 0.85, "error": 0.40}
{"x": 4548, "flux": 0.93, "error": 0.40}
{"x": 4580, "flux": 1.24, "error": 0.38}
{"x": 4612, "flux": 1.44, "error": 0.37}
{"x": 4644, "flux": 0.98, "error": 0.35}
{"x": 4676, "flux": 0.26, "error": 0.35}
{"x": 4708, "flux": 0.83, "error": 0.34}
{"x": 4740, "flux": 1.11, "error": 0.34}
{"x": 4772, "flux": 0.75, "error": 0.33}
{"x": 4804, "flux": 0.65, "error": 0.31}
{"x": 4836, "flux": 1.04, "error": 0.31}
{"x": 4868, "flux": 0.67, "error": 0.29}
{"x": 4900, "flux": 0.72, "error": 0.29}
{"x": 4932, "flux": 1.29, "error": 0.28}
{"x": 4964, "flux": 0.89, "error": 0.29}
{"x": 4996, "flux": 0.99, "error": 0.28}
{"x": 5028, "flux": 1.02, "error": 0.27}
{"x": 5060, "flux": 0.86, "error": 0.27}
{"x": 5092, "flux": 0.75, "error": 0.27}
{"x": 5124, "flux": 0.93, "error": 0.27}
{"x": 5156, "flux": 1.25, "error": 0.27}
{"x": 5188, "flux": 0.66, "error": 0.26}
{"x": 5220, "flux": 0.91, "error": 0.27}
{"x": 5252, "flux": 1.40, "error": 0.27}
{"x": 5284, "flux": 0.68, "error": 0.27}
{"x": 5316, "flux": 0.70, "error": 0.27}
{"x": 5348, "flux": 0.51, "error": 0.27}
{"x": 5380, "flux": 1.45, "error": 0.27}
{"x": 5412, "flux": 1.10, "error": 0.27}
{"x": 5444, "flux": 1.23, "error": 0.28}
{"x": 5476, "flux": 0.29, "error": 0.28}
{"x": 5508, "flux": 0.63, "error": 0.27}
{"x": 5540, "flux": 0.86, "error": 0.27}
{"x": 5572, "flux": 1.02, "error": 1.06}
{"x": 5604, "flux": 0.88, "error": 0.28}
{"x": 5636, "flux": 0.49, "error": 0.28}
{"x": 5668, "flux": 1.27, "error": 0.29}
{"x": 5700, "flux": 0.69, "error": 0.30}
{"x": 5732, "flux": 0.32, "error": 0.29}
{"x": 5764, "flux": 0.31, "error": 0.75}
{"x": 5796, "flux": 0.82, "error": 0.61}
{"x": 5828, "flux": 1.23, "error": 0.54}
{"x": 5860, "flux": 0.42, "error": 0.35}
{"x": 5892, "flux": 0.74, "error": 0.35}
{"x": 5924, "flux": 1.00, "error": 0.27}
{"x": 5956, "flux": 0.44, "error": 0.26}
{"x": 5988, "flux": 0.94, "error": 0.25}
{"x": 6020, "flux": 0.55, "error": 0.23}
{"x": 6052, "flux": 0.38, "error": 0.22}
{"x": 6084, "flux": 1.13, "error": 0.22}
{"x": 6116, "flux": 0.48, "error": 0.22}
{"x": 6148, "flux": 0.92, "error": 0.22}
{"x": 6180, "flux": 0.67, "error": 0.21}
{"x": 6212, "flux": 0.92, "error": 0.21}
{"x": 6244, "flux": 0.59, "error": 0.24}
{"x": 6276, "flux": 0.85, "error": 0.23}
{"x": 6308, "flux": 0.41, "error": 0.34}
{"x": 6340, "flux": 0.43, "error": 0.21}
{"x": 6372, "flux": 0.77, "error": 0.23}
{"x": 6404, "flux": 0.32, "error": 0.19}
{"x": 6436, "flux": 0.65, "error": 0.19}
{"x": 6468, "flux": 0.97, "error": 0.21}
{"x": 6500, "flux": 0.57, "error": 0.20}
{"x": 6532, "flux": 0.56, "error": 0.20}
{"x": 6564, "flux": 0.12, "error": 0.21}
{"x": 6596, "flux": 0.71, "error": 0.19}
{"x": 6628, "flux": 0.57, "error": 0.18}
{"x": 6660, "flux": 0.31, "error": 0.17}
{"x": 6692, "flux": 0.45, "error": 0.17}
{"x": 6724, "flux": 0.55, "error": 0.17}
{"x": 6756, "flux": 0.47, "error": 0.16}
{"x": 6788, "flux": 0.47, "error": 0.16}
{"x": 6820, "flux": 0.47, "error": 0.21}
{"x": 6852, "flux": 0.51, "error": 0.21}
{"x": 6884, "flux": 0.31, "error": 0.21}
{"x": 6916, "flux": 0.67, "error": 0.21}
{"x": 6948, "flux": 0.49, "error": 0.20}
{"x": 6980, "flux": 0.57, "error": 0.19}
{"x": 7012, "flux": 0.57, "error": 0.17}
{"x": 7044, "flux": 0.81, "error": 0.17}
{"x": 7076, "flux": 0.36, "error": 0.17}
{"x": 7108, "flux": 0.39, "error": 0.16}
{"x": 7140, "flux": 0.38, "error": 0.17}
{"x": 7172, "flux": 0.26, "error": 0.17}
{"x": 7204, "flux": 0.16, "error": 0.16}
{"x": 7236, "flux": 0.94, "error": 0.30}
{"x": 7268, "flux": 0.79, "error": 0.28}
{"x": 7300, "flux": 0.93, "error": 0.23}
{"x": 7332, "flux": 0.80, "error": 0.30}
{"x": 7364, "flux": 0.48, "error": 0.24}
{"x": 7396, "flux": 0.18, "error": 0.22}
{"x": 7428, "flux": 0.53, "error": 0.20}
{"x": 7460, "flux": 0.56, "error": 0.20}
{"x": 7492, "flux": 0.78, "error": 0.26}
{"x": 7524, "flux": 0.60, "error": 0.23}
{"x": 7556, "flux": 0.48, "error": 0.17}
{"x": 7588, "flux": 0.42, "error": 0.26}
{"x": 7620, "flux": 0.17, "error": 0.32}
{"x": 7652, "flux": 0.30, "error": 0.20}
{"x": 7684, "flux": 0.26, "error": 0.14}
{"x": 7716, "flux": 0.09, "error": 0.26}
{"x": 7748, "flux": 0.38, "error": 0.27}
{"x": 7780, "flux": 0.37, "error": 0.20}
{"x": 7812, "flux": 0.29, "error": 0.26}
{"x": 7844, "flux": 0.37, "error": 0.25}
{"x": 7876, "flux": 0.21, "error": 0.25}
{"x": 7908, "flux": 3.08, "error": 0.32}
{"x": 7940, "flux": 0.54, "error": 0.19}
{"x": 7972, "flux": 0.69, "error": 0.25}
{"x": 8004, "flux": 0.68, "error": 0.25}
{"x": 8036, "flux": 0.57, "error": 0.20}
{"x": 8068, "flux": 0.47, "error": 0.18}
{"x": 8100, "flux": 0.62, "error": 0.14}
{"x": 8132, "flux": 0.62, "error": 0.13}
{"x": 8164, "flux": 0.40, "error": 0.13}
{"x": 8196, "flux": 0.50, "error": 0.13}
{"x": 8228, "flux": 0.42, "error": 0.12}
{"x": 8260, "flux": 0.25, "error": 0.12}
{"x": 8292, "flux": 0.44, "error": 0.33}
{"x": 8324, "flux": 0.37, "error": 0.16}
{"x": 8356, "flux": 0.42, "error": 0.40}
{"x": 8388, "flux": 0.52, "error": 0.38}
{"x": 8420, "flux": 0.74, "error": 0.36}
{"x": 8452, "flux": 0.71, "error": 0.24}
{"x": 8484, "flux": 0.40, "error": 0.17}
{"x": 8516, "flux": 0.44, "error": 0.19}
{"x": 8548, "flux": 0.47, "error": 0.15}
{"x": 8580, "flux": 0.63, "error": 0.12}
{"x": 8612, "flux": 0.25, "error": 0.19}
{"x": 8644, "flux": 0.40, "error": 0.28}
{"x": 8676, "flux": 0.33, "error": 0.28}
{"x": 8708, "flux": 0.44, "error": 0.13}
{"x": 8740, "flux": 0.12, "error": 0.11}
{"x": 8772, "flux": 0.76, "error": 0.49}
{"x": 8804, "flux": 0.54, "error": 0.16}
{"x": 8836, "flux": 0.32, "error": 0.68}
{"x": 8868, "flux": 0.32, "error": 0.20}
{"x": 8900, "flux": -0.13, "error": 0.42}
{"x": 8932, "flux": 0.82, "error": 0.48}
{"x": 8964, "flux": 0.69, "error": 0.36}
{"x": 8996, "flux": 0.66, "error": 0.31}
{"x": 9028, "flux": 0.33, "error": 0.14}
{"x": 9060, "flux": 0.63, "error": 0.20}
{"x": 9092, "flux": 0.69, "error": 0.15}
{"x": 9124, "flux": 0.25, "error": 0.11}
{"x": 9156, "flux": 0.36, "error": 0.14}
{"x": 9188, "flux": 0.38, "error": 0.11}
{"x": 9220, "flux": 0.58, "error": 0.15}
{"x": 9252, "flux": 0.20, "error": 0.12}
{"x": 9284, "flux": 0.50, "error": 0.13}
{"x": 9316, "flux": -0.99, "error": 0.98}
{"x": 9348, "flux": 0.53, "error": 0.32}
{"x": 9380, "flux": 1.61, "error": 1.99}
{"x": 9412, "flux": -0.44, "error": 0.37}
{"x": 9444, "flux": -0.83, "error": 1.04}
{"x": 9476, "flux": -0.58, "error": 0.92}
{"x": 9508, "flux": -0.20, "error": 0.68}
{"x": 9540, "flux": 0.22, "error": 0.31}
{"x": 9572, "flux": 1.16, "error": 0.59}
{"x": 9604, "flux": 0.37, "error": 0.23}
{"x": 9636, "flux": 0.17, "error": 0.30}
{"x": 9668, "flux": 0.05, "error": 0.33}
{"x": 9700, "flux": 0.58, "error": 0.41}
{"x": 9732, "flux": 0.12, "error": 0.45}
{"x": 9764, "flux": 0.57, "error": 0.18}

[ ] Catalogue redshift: 0.580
